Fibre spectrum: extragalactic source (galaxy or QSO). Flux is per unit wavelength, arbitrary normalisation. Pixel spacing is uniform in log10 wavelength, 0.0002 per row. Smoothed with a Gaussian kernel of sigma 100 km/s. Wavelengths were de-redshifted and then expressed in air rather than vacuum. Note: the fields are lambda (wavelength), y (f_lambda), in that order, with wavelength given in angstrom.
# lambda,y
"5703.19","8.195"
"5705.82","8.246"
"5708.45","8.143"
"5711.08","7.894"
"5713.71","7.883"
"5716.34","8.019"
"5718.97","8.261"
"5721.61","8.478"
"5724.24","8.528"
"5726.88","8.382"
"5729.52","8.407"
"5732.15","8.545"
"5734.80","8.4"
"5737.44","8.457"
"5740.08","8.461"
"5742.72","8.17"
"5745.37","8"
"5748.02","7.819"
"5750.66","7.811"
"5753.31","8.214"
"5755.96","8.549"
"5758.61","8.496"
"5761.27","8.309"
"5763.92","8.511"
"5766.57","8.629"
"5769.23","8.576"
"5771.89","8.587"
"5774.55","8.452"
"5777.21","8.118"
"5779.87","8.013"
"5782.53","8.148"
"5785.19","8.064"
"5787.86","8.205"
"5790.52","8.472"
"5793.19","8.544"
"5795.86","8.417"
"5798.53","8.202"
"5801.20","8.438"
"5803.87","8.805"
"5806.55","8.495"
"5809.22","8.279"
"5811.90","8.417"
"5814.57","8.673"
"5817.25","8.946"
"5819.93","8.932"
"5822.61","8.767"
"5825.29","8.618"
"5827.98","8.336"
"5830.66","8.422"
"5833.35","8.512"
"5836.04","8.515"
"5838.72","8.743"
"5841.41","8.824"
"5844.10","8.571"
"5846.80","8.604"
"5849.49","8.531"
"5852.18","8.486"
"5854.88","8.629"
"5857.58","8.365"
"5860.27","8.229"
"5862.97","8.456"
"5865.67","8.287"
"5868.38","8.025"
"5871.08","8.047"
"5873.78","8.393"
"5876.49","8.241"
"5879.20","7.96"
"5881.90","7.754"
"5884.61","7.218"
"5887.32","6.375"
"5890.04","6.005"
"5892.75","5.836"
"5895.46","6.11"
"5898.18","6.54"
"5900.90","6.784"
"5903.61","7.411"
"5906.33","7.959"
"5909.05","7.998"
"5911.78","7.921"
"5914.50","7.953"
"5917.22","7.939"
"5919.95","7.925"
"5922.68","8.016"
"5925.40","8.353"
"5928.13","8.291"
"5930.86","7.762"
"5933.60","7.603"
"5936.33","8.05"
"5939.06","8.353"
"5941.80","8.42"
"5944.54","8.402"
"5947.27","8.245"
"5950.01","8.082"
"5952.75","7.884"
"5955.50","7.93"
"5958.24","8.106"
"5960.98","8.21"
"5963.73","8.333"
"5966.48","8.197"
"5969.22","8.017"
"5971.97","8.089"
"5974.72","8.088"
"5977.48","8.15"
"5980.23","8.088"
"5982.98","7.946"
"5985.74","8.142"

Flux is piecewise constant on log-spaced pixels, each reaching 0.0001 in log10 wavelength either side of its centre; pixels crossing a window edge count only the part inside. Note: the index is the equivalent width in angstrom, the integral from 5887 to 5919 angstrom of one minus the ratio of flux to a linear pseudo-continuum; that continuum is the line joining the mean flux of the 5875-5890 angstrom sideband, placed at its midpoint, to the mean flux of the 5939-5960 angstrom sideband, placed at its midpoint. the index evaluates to 2.2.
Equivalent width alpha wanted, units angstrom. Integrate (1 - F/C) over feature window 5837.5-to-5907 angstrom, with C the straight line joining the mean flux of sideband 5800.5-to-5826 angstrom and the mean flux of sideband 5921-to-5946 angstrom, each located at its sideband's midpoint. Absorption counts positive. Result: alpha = 5.2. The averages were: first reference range 8.64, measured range 7.78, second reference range 8.14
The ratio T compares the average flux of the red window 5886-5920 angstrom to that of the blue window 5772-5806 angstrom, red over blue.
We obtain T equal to 0.85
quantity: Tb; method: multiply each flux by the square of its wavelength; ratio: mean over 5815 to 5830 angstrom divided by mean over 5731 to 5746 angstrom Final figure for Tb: 1.1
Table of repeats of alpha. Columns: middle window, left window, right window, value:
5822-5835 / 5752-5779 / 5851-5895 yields -0.8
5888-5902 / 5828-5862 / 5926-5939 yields 3.4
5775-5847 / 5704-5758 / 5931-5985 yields -2.6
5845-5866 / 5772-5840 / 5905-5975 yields -0.3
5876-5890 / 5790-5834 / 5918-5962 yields 1.6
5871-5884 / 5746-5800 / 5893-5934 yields -0.4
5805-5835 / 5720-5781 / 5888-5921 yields -2.9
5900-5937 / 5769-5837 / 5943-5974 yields 1.6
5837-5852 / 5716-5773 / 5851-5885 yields -0.8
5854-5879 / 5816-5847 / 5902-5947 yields 0.4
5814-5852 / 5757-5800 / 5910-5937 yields -1.9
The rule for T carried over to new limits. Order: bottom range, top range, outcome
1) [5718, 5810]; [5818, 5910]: 0.95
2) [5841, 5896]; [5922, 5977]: 1.03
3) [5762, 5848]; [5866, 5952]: 0.90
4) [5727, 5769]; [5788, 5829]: 1.03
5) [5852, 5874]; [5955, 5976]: 0.98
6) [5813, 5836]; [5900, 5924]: 0.90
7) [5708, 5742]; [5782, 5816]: 1.01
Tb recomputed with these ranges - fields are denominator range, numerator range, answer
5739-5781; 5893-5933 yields 0.96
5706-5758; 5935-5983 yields 1.07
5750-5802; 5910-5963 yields 1.02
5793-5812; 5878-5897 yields 0.82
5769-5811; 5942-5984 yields 1.03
